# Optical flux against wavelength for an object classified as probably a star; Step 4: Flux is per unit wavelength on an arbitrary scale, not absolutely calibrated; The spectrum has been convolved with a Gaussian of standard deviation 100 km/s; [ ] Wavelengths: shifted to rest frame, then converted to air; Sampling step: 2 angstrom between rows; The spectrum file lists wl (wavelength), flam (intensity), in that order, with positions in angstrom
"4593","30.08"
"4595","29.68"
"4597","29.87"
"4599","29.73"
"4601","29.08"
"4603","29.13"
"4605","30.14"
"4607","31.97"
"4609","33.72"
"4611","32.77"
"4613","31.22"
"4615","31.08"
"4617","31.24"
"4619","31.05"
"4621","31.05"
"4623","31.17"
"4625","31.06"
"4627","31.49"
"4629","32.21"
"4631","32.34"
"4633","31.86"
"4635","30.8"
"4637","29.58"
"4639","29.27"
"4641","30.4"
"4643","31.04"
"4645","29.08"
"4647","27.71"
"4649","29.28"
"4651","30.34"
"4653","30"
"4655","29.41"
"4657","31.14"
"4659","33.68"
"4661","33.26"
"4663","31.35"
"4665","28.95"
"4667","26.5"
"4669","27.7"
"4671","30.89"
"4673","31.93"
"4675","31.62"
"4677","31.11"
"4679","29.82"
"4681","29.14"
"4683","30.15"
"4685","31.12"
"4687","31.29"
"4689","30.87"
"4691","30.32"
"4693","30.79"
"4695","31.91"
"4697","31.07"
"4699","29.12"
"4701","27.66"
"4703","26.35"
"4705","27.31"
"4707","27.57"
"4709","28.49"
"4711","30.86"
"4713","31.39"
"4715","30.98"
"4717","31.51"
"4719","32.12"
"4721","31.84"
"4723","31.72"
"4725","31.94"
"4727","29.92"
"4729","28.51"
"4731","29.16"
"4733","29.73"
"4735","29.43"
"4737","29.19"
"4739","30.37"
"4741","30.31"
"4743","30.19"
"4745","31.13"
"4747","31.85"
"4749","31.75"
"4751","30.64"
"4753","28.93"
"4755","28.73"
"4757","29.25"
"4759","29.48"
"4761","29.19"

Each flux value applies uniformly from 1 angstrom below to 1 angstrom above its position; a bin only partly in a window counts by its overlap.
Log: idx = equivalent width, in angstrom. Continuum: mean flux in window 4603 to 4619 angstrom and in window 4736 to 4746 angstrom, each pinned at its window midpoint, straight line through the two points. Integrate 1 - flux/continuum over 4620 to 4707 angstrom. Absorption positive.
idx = 2.1 angstrom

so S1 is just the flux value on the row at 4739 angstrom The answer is 30.37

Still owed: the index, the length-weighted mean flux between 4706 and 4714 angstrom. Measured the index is 29.6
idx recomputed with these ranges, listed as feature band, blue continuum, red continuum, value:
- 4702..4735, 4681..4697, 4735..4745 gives 0.5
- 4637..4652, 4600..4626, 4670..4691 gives 0.7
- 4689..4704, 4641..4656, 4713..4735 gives 0.3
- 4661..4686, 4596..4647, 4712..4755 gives 0.4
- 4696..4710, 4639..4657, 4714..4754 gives 0.9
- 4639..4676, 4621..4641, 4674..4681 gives 0.7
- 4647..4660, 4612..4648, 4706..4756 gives 0.1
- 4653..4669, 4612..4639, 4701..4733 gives 0.1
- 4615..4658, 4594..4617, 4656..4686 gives 0.2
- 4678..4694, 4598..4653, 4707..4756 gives 0.0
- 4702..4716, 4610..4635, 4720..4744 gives 0.7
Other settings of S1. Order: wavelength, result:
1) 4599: 29.73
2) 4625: 31.06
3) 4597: 29.87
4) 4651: 30.34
